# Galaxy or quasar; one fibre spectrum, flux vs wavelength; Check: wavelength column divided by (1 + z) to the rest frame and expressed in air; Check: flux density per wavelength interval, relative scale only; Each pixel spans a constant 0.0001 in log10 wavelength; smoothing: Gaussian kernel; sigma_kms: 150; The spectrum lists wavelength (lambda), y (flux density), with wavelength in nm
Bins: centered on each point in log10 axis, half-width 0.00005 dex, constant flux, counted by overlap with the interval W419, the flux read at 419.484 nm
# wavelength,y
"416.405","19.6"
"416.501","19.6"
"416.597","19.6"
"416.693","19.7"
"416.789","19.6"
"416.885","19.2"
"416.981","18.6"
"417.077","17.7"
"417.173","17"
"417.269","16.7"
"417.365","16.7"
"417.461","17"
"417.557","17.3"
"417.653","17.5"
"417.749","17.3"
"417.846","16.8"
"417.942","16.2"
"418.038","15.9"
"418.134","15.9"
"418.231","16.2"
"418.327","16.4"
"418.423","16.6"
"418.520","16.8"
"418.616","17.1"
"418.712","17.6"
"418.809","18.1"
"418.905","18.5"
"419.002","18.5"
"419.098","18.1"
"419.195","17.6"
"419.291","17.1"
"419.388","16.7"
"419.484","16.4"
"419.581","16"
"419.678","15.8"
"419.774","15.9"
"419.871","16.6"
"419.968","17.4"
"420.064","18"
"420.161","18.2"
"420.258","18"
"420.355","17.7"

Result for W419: 16.4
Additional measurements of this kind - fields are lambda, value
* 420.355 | 17.7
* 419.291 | 17.1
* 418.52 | 16.8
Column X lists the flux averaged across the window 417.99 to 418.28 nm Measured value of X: 16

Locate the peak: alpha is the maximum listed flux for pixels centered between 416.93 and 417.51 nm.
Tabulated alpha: 18.6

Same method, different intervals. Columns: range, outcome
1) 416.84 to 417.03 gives 19.2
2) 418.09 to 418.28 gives 16.2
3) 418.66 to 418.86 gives 18.1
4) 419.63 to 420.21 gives 18.2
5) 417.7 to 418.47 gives 17.3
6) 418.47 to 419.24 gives 18.5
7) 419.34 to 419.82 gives 16.7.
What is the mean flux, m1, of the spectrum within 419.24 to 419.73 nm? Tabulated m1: 16.4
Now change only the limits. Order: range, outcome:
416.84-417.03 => 18.9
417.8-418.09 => 16.3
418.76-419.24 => 18.1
